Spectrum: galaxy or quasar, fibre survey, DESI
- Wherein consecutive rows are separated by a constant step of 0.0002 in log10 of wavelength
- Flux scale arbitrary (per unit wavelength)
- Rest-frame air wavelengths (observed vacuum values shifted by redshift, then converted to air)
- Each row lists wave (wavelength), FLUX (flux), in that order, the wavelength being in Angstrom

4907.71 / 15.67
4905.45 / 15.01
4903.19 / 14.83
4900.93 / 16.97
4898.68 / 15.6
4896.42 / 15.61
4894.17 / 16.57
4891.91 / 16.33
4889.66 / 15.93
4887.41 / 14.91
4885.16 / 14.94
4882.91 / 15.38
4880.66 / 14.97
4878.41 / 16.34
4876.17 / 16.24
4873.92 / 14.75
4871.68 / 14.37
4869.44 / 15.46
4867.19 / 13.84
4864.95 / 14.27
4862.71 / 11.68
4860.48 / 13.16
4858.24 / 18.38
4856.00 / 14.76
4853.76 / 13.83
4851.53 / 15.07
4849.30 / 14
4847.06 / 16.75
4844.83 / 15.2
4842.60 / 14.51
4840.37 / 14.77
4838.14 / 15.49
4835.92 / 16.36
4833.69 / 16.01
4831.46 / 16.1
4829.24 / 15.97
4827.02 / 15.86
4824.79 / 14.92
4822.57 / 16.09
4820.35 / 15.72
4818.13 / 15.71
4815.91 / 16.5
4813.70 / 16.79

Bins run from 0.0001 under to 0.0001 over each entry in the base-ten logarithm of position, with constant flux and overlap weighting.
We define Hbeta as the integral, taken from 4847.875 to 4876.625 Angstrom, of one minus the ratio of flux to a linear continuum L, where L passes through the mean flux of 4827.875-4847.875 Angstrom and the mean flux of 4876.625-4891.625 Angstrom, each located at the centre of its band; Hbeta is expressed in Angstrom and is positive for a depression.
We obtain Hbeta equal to 1.8 Angstrom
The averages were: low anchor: 15.7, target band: 14.6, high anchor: 15.5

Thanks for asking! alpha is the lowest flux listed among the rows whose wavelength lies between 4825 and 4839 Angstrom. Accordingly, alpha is 15.49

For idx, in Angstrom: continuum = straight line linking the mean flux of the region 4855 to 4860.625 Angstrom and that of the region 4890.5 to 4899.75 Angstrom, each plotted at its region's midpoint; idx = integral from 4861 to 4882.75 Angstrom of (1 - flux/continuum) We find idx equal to 1.71 Angstrom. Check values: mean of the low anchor 15.8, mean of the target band 14.7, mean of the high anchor 16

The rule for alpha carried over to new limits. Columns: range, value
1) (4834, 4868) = 11.68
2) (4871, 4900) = 14.37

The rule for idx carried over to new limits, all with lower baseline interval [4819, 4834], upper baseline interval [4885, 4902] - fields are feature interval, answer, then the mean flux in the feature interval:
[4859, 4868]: 1.38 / 13.4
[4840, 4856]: 0.97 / 14.9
